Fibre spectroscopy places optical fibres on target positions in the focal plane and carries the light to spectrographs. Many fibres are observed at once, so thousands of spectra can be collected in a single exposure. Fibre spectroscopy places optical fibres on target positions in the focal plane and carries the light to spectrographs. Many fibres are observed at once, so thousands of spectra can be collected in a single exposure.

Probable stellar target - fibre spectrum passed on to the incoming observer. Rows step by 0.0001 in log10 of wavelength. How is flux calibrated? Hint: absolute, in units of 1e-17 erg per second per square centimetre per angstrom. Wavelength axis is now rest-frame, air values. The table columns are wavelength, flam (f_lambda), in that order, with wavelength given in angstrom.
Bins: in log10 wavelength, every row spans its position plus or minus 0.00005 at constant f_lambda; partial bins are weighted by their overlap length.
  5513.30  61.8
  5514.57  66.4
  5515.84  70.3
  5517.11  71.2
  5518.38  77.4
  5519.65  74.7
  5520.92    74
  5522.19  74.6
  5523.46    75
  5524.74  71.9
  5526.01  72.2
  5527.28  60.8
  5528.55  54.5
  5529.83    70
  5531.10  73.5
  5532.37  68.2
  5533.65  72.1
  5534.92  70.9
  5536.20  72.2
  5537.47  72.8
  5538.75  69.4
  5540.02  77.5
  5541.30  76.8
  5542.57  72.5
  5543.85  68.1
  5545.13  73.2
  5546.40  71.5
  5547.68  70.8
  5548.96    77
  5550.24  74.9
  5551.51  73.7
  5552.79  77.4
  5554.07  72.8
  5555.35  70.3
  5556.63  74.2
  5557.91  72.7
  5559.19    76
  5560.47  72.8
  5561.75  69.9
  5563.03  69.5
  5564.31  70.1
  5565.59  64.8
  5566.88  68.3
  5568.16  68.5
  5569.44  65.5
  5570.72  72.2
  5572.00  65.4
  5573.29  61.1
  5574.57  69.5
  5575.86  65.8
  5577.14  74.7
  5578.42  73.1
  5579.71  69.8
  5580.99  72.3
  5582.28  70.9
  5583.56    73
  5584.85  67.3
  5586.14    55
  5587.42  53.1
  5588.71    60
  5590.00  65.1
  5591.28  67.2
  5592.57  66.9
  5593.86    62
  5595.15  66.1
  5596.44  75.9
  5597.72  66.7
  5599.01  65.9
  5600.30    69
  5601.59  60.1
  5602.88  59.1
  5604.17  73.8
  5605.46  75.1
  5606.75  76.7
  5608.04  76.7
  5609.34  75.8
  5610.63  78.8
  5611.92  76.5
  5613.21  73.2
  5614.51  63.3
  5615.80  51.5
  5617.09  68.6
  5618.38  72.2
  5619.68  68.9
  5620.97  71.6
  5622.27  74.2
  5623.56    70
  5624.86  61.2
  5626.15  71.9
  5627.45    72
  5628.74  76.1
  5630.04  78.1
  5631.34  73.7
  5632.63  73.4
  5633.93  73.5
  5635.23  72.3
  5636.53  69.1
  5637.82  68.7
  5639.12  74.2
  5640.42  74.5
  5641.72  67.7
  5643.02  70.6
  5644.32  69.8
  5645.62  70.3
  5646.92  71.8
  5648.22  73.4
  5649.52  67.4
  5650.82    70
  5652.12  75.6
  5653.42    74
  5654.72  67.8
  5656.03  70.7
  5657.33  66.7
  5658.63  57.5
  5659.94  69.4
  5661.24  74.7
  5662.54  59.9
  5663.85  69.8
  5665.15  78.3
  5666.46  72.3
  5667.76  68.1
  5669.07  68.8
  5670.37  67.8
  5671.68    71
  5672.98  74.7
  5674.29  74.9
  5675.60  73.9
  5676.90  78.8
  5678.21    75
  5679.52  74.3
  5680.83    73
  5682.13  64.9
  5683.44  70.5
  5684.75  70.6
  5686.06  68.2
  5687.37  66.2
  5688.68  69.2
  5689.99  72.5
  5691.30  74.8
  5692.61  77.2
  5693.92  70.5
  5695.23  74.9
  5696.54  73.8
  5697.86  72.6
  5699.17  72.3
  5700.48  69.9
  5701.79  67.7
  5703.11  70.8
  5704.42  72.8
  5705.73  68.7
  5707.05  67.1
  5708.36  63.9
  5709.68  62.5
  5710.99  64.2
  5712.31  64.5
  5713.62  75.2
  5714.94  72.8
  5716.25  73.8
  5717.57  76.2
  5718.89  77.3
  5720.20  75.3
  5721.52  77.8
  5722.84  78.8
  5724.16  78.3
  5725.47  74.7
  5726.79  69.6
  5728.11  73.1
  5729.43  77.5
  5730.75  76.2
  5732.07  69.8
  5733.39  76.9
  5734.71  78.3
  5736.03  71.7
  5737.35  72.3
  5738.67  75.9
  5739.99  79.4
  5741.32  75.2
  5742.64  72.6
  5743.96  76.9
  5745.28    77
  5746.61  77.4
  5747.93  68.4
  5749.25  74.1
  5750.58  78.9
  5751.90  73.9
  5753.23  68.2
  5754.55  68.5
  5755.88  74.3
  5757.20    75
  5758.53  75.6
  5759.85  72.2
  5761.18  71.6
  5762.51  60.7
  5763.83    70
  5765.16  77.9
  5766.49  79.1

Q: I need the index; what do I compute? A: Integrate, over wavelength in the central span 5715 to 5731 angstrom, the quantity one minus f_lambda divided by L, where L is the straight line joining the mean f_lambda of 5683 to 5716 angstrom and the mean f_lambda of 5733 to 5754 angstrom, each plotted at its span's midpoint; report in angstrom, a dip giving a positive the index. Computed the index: -0.66 angstrom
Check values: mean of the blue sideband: 70.2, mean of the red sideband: 74.8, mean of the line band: 75.6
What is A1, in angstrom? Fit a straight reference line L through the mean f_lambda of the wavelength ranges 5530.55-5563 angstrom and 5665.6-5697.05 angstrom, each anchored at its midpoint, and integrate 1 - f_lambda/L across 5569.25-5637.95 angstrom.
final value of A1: 3.2 angstrom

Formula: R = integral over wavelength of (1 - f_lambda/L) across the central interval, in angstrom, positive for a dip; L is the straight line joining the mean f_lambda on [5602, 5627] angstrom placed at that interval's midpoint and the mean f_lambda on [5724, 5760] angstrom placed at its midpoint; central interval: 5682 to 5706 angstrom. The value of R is 0.57 angstrom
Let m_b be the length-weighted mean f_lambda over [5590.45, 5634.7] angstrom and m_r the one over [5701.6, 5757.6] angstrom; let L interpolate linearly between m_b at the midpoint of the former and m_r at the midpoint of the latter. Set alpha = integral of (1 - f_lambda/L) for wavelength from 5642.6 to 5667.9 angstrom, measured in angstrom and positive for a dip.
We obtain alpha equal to 0.5 angstrom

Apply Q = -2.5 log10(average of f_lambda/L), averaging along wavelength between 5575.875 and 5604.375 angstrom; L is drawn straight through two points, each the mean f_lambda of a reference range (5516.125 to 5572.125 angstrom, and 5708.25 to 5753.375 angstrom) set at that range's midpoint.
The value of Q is 0.09 mag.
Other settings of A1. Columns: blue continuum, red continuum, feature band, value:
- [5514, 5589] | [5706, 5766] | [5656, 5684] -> 0.6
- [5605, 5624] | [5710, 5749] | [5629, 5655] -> 0.1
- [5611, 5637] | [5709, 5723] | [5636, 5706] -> 0.5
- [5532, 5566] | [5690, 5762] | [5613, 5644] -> 1.0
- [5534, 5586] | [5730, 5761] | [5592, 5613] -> 0.4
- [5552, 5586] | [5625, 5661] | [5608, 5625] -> 0.1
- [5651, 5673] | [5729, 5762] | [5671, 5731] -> -0.3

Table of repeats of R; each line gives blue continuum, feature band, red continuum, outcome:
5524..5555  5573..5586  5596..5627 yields 0.2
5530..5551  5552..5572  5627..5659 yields 0.4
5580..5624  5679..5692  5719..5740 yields 0.4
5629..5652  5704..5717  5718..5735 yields 1.1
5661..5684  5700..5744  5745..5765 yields -0.4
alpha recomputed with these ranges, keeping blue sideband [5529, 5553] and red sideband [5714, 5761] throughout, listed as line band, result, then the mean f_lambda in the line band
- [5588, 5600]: 1.1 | 66.2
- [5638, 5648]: 0.3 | 71.2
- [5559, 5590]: 2.2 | 67.7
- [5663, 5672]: 0.4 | 70.6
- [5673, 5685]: 0.2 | 73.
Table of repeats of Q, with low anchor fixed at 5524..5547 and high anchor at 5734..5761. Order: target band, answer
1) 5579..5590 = 0.098 mag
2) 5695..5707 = 0.034 mag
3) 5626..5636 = -0.025 mag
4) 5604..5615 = -0.041 mag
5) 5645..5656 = 0.019 mag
